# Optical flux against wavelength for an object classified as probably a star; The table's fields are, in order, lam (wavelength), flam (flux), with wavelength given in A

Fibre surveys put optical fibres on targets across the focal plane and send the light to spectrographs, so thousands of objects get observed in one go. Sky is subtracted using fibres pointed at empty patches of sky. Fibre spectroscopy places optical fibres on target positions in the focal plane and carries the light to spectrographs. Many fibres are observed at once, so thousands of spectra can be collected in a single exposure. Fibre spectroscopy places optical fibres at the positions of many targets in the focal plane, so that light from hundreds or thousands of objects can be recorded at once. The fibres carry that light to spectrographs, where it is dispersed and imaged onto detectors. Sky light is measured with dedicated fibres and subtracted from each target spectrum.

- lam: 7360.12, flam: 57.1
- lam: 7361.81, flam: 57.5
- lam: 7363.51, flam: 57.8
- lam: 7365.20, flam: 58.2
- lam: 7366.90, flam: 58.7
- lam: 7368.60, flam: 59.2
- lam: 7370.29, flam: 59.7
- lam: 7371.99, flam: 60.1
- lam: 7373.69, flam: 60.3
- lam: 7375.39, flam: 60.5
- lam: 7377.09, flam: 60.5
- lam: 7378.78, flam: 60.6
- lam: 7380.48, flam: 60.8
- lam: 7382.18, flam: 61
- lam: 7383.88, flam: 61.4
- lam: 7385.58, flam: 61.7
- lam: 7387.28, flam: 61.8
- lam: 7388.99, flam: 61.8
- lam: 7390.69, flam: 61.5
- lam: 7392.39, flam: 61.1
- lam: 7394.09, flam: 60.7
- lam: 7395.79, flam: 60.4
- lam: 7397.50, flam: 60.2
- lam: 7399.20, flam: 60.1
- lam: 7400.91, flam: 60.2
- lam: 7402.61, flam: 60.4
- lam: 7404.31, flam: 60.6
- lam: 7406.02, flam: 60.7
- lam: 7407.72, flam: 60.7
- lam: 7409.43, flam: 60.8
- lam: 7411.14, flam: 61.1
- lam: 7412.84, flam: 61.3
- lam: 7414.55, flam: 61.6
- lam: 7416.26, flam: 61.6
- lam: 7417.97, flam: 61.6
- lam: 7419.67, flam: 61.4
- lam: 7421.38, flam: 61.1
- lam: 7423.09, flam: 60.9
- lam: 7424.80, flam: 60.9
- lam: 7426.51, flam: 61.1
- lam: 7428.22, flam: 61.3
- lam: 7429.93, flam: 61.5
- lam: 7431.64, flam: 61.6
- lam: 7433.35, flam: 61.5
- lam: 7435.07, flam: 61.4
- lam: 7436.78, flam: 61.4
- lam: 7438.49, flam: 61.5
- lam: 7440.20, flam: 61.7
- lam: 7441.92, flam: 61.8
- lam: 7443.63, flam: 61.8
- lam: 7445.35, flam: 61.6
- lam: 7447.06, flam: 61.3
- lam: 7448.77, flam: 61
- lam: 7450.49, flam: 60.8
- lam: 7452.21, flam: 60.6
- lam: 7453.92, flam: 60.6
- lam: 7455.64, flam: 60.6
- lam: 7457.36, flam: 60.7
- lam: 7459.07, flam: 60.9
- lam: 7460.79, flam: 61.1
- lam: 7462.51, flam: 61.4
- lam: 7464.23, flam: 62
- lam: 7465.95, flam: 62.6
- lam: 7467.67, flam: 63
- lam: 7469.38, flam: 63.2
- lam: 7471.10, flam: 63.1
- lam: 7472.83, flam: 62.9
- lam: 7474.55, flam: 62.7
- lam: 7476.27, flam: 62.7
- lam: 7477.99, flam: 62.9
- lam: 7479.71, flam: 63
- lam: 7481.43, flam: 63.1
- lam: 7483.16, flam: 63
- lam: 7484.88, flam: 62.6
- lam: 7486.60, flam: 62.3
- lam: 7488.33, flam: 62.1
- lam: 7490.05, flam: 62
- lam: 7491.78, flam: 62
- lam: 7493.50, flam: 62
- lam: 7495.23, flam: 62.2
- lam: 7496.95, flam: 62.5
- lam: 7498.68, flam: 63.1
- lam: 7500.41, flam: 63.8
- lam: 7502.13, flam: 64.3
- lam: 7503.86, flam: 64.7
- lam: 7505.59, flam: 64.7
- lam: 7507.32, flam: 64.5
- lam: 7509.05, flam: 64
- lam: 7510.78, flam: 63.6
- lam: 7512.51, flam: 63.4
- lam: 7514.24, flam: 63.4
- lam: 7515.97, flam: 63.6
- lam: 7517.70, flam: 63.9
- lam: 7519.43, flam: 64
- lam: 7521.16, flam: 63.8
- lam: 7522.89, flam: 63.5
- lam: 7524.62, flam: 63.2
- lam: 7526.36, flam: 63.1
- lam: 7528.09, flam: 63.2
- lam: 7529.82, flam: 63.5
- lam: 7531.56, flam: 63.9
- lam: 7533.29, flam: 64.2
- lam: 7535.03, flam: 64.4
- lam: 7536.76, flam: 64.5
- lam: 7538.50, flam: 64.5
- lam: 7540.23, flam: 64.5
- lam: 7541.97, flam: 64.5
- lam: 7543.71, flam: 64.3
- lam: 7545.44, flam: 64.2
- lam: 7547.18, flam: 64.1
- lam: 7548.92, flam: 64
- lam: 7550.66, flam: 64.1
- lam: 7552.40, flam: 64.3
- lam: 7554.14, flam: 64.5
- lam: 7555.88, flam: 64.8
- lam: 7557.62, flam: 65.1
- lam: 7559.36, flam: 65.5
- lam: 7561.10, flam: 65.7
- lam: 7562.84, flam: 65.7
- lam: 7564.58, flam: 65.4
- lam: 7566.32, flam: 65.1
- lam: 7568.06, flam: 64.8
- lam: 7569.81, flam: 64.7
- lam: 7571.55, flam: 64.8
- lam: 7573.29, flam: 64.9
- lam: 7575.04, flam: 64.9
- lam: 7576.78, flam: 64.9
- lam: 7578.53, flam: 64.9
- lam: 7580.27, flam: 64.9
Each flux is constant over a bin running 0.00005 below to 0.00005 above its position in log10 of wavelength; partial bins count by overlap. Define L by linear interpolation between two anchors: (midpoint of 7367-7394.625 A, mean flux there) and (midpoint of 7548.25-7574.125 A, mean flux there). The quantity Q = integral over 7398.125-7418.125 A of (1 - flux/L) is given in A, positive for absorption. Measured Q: 0.2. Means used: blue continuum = 60.7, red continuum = 64.9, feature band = 60.9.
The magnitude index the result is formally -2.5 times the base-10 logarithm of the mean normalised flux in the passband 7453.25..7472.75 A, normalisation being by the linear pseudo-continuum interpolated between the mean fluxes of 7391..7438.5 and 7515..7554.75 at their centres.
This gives 0.01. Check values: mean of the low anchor 61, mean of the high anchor 64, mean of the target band 61.8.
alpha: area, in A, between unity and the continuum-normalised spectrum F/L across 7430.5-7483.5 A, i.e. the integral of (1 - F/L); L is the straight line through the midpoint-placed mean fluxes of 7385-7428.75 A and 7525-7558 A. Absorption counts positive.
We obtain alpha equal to 0.3 A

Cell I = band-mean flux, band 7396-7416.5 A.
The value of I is 60.7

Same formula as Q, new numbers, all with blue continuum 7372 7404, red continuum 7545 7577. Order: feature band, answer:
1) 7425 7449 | 0.2 A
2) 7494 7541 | 0.0 A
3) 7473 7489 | 0.1 A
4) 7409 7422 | 0.0 A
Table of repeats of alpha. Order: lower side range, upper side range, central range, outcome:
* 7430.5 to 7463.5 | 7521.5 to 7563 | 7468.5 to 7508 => -0.30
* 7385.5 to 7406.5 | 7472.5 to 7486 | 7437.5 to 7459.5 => 0.34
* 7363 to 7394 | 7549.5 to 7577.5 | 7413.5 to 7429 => 0.05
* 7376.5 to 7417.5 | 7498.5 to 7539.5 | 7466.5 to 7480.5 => -0.03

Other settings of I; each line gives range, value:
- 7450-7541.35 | 63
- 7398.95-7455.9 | 61.1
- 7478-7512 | 63.1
